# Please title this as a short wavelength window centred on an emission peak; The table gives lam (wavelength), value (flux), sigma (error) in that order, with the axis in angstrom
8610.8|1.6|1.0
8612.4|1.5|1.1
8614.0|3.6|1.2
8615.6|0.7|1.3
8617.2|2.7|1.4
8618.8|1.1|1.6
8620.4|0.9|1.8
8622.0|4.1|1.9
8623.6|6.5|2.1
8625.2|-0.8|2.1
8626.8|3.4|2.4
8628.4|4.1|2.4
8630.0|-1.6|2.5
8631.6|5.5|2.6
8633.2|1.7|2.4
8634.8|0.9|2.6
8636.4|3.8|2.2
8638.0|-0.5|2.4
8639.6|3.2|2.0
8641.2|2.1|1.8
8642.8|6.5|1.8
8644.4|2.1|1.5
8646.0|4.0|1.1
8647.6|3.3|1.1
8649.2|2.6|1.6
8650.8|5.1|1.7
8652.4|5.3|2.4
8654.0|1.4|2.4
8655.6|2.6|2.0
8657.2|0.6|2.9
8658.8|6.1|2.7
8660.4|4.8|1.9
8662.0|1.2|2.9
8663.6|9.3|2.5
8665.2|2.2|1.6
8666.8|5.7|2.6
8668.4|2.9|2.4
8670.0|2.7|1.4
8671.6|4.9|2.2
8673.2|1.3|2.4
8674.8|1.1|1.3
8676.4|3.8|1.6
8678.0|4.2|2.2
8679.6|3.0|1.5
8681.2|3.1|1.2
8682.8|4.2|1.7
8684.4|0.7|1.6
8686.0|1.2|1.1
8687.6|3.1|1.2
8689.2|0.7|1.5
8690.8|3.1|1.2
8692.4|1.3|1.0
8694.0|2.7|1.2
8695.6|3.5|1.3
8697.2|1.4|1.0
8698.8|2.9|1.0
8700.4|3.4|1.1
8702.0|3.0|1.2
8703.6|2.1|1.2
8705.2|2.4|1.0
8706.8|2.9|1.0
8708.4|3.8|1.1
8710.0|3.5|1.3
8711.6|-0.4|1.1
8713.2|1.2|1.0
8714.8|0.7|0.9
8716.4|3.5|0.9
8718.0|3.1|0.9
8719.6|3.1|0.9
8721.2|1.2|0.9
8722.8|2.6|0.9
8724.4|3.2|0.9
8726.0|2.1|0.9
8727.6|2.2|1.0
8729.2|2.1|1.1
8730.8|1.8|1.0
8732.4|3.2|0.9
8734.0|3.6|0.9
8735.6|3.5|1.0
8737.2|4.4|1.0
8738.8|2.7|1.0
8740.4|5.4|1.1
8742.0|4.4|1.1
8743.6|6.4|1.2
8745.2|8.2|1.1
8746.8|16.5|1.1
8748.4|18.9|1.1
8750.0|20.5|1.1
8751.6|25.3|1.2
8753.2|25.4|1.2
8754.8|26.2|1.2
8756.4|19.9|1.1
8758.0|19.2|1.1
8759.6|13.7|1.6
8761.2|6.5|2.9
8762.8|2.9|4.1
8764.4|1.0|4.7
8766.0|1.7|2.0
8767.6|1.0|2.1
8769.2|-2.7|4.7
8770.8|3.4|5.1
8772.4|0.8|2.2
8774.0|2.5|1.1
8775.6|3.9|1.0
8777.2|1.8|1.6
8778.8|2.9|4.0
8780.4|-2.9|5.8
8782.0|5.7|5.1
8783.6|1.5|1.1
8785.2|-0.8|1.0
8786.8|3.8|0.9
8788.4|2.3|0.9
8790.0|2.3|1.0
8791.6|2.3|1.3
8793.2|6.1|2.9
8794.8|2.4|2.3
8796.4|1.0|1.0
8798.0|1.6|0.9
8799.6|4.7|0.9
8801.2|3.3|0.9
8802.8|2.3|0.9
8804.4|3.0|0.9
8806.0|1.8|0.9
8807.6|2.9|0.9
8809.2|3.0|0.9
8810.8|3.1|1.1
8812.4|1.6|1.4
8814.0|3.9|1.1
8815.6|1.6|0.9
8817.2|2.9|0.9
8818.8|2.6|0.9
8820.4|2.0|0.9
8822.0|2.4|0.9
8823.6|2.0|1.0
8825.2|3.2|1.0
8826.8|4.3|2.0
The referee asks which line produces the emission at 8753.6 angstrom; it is [O II] 3727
